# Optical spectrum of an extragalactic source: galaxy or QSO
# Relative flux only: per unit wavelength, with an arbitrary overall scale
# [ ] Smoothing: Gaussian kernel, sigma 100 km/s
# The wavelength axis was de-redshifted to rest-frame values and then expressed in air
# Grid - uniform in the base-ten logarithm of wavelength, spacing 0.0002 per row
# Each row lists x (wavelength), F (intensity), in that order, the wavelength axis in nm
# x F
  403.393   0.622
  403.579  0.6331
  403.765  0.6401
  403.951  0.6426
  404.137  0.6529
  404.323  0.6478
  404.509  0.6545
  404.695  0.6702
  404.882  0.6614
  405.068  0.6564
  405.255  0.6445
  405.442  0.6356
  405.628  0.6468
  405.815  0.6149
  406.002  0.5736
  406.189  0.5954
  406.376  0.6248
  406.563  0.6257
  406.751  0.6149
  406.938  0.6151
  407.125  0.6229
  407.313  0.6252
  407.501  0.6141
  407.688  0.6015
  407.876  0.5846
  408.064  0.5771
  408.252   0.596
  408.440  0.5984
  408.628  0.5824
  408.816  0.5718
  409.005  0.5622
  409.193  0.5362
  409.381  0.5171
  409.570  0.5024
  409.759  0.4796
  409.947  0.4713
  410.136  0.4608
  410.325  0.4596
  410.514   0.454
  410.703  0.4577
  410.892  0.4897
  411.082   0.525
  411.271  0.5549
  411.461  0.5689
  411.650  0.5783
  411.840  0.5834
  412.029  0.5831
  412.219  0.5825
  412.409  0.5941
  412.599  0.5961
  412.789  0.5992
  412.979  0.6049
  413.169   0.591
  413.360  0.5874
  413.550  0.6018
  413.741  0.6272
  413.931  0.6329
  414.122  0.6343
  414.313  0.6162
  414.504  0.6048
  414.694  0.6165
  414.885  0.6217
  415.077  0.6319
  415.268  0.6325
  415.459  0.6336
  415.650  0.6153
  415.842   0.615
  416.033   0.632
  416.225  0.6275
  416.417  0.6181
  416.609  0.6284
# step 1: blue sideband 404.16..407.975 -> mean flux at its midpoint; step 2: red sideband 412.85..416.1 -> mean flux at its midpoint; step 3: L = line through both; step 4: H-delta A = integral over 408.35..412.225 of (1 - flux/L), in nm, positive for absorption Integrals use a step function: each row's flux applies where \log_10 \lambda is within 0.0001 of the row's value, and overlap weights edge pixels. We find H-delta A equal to 0.585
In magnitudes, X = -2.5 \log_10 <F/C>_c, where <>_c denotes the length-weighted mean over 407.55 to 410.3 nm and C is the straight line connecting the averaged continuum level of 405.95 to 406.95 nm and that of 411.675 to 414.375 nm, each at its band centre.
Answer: 0.12 mag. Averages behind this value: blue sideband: 0.609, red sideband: 0.602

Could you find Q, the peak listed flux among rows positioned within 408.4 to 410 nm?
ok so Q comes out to 0.5984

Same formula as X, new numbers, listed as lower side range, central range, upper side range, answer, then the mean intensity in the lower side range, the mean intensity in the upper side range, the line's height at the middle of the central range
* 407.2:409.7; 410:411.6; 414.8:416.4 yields 0.19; 0.573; 0.626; 0.591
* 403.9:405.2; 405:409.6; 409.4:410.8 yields -0.07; 0.655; 0.472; 0.564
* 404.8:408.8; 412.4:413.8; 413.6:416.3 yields 0.04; 0.614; 0.624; 0.622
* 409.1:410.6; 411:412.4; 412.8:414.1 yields -0.04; 0.485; 0.608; 0.549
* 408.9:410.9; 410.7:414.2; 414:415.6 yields -0.04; 0.49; 0.624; 0.56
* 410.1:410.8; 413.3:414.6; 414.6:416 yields -0.07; 0.458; 0.624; 0.578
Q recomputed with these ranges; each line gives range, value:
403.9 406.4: 0.6702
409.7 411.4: 0.5549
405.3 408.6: 0.6468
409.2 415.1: 0.6343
